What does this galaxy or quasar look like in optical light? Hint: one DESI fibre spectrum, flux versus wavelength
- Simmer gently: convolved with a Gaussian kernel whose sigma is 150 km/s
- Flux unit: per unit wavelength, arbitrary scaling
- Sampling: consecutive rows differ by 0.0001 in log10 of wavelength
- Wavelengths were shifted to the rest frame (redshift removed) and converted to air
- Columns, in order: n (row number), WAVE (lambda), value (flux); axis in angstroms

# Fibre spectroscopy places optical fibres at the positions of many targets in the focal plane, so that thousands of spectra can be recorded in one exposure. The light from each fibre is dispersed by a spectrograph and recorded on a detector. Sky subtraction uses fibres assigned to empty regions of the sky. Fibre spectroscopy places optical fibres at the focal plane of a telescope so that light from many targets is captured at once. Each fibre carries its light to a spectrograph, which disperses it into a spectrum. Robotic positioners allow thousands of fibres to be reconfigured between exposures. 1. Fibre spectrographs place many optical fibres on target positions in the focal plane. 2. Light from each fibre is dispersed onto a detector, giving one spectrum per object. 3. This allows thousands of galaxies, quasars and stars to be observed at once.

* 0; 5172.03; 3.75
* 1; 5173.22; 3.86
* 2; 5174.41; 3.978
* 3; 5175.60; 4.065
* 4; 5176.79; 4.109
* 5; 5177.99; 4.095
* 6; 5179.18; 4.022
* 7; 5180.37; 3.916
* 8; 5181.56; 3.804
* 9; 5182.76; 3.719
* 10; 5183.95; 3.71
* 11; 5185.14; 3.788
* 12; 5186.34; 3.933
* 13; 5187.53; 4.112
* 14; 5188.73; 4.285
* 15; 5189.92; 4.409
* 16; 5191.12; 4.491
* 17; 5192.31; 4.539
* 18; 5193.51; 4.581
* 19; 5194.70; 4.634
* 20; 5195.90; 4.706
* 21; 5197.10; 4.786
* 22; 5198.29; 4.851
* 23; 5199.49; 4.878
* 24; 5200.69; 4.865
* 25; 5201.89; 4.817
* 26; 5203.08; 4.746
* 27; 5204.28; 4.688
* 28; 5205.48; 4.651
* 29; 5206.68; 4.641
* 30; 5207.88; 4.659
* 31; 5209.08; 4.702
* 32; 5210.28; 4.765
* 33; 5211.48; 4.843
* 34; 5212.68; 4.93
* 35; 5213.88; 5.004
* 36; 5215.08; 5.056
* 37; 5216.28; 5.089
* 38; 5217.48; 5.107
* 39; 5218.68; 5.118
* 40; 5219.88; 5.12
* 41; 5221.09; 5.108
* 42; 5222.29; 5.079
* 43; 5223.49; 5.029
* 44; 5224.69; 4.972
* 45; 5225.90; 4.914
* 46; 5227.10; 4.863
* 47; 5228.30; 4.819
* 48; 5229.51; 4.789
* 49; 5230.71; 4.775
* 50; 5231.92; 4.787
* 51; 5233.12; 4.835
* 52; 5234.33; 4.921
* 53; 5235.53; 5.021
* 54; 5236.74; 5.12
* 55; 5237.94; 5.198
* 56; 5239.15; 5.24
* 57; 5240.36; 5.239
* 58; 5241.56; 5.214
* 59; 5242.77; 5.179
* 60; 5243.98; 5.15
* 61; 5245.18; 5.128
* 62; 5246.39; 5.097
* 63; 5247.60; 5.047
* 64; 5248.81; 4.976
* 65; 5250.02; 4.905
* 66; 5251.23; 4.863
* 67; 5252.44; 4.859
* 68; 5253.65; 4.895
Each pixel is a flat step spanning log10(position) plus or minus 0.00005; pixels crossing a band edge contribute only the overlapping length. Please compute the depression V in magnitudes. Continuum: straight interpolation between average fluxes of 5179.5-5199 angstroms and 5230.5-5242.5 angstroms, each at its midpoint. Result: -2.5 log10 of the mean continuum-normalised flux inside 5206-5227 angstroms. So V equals -0.05 mag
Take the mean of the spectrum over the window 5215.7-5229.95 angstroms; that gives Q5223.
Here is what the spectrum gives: 5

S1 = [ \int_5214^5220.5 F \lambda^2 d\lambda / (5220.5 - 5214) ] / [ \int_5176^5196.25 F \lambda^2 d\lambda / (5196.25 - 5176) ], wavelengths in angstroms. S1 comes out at 1.2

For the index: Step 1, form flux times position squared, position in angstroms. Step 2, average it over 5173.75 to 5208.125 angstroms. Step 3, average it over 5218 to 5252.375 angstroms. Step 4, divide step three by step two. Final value 1.17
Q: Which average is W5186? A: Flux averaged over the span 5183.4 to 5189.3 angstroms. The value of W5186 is 3.96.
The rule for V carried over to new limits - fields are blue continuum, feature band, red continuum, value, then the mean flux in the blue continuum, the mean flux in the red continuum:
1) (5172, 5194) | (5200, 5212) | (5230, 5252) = -0.07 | 4.07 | 5.04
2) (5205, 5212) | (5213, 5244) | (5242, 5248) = -0.02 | 4.71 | 5.12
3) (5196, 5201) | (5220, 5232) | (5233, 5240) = 0.02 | 4.83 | 5.07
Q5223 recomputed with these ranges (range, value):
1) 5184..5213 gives 4.58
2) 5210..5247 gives 5.02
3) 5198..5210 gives 4.74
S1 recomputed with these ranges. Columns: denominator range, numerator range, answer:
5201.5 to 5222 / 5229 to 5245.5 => 1.04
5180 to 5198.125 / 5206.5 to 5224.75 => 1.18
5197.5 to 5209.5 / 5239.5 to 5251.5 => 1.09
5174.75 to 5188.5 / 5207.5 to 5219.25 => 1.27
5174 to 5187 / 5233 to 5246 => 1.34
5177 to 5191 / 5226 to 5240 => 1.26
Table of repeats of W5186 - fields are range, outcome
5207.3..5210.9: 4.71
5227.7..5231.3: 4.79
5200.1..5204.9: 4.78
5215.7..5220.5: 5.1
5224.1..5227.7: 4.91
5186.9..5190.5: 4.27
